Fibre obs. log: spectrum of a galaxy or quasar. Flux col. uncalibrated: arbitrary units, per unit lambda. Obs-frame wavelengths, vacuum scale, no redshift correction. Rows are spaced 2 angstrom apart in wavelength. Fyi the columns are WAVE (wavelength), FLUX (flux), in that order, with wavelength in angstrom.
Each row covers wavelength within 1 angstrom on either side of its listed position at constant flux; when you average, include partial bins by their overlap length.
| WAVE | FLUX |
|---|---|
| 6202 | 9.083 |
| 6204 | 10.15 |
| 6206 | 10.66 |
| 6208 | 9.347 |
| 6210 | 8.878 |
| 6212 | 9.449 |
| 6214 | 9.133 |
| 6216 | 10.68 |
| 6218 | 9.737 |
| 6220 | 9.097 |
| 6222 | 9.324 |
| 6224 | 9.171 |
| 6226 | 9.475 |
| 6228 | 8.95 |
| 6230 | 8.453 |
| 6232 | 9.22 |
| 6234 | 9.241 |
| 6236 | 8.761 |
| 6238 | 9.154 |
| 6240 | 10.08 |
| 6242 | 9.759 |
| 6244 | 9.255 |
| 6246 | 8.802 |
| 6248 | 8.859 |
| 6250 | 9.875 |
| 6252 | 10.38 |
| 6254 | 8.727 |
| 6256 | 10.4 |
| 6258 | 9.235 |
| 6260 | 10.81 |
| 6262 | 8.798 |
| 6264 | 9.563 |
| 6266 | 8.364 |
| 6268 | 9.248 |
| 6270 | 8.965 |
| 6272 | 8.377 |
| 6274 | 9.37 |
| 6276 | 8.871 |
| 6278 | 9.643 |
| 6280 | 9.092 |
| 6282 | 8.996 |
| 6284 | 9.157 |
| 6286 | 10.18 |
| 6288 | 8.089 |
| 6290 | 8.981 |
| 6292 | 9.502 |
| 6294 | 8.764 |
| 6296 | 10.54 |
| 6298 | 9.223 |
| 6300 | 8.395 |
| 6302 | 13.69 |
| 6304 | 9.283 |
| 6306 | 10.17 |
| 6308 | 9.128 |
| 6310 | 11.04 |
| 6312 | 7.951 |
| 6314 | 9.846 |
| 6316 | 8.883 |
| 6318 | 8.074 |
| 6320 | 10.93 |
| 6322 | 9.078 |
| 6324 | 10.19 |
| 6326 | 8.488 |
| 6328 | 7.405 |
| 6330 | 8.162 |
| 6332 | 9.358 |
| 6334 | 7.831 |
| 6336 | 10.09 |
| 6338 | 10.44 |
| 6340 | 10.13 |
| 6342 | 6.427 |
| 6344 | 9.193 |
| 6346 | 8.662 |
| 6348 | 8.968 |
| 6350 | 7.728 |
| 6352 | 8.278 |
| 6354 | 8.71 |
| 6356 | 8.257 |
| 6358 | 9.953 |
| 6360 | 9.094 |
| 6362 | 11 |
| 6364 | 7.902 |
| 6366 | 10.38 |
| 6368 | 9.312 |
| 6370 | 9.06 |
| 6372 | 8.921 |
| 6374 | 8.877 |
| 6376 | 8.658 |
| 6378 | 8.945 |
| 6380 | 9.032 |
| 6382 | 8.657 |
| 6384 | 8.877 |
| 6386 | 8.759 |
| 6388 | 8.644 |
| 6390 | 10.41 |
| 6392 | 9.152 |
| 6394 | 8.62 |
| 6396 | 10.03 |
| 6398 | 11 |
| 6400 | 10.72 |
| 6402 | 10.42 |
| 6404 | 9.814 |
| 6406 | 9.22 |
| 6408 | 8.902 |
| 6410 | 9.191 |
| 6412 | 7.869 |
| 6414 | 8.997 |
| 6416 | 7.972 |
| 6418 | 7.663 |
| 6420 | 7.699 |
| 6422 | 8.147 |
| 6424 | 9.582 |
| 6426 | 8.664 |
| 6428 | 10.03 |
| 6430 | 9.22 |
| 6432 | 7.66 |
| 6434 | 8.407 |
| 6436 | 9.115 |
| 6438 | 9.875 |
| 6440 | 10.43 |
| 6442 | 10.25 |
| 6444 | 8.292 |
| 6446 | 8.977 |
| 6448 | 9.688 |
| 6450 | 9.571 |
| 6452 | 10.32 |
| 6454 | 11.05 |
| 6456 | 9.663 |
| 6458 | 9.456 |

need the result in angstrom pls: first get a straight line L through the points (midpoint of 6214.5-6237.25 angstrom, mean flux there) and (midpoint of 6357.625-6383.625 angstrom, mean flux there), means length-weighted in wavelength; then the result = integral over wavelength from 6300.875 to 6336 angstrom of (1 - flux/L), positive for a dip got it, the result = -0.7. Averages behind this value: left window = 9.28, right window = 9.19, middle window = 9.4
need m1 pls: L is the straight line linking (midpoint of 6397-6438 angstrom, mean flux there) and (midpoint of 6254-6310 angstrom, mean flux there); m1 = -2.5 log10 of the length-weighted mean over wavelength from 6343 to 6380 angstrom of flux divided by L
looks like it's 0.03 mag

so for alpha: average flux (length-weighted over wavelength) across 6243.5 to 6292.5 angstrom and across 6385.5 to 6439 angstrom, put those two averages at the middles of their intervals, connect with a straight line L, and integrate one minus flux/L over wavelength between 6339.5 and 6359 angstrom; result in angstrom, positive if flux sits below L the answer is 1.2 angstrom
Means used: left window 9.26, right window 9.11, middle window 8.59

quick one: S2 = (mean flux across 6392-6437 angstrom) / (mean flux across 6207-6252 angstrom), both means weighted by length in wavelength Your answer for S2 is 0.97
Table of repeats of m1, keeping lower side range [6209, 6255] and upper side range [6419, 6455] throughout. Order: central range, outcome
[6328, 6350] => 0.06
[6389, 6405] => -0.08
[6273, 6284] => 0.01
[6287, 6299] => 0.01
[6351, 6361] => 0.05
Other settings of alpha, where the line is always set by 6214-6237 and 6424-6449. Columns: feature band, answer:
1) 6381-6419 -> 0.1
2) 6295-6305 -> -1.0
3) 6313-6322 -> -0.1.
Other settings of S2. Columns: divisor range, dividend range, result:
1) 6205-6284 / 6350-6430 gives 0.97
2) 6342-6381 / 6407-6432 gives 0.97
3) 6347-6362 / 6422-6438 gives 1.01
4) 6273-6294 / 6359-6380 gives 1.00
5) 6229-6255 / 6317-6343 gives 0.97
